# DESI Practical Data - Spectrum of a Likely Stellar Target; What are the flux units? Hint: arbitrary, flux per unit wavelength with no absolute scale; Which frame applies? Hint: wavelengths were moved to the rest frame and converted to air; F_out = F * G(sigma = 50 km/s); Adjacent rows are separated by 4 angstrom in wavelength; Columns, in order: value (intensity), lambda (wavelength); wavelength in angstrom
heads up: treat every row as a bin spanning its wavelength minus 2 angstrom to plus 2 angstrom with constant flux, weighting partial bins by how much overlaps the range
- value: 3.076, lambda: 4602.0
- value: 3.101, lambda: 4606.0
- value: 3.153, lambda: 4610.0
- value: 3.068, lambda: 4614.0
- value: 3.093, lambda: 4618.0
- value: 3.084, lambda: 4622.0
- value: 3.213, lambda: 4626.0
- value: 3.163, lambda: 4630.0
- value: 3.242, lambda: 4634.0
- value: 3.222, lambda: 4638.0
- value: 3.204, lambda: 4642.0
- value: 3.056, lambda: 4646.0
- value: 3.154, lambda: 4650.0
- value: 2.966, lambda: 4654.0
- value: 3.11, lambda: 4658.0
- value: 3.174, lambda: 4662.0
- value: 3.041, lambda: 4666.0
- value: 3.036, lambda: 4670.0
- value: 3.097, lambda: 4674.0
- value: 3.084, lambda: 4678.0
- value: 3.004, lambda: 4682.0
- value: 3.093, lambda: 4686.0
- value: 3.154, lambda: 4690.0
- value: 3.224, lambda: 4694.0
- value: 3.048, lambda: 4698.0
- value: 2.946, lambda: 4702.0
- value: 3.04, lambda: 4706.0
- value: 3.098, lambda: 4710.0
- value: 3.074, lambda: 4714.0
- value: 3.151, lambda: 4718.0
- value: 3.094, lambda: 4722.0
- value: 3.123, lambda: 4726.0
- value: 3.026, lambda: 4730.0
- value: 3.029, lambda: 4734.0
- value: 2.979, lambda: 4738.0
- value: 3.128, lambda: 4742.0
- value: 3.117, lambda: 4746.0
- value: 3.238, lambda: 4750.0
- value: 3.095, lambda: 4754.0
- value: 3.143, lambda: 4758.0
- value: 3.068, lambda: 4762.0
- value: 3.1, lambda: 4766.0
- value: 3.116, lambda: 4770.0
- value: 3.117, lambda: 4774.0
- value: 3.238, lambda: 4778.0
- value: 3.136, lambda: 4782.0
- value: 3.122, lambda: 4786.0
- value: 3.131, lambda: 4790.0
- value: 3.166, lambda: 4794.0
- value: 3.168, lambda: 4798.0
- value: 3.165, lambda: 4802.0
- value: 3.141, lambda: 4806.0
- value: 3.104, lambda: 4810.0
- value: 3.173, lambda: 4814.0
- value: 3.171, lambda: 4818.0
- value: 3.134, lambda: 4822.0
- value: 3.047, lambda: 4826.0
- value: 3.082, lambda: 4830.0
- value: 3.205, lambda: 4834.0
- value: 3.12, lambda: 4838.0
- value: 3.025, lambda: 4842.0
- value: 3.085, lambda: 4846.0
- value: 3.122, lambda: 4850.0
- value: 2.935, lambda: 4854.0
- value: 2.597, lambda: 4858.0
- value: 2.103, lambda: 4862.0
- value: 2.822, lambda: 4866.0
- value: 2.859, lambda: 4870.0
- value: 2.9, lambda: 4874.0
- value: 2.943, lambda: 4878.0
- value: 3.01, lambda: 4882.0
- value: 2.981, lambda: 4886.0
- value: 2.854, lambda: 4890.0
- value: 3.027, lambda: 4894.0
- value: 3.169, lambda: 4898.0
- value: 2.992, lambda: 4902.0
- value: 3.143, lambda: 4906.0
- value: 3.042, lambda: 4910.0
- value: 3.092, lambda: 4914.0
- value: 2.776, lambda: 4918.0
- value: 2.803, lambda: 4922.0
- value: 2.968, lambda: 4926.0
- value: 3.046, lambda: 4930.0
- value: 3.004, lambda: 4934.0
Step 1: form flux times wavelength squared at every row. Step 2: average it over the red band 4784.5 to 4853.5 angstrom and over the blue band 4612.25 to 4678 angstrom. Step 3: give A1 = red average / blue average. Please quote 1.1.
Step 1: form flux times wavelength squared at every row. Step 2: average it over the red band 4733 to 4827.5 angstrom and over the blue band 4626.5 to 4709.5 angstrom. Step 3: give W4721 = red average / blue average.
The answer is 1.06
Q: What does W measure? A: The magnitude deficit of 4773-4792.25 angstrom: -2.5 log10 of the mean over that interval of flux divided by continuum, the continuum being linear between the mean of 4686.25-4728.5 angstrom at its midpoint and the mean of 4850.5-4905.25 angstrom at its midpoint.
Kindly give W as -0.05 mag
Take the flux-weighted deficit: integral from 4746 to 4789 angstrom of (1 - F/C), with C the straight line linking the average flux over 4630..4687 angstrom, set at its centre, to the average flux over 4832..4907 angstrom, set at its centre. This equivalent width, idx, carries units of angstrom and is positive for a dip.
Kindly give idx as -1.6 angstrom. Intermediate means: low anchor 3.11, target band 3.14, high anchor 2.94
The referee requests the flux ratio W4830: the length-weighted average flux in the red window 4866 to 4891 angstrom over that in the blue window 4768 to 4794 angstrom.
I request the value 0.9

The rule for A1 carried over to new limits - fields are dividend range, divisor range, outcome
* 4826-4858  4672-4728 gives 1.05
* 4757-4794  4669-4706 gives 1.06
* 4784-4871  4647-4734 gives 1.04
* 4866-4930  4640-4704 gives 1.06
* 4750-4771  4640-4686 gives 1.05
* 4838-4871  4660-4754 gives 0.98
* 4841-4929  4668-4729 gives 1.02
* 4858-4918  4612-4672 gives 1.03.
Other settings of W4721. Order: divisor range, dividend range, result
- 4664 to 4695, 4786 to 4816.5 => 1.07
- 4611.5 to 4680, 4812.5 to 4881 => 1.03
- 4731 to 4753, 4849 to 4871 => 0.92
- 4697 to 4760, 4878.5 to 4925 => 1.04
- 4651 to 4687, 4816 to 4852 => 1.09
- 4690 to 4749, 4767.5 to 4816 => 1.05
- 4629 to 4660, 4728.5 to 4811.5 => 1.05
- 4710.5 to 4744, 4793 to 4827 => 1.06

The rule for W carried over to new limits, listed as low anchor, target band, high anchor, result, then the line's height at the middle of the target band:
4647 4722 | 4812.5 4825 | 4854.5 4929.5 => -0.07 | 2.96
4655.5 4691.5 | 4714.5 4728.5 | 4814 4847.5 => -0.01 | 3.09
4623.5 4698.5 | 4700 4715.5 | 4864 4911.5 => 0.02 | 3.09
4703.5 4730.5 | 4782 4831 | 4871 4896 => -0.04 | 3.01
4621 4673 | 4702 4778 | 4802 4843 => 0.01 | 3.13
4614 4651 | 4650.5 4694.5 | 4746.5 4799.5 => 0.02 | 3.15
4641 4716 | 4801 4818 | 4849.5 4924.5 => -0.06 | 2.97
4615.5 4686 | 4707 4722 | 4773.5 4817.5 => 0.01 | 3.13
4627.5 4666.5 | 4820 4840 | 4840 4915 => -0.05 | 2.97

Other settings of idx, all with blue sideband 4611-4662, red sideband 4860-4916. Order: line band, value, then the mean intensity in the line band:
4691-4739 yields -0.1 angstrom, 3.07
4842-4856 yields -0.4 angstrom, 3.04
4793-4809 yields -0.9 angstrom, 3.16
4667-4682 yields 0.2 angstrom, 3.06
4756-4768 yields -0.3 angstrom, 3.1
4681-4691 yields 0.0 angstrom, 3.08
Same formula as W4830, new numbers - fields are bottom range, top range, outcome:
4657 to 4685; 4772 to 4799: 1.02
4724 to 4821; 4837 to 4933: 0.94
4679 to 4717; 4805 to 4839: 1.02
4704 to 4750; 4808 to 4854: 1.01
